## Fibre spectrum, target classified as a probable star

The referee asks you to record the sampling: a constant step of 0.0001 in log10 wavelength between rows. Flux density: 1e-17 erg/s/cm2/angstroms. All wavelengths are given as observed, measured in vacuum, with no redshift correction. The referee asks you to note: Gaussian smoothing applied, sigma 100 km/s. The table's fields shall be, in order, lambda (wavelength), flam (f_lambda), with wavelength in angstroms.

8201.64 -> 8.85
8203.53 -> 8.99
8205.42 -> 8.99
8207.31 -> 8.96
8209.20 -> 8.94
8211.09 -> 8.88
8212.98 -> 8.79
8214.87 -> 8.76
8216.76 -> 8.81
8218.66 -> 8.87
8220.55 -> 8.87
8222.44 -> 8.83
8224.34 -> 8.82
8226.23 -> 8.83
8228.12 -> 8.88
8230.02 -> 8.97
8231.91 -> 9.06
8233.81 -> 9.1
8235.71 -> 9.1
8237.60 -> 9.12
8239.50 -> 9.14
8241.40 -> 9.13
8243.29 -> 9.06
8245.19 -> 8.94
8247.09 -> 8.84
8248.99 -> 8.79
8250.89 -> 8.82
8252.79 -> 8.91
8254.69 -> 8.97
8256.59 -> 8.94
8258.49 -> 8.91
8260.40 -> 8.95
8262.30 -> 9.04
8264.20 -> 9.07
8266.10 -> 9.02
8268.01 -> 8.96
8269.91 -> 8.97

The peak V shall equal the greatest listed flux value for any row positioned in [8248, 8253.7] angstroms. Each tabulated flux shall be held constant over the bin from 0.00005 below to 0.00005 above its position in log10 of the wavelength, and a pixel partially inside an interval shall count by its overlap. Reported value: 8.91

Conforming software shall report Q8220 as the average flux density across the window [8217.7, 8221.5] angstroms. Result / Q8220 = 8.86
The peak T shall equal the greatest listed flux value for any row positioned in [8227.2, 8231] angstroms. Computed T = 8.97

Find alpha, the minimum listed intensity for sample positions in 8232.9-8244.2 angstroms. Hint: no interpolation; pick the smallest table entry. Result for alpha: 9.06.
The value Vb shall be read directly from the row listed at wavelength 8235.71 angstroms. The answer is 9.1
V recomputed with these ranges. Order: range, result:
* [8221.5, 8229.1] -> 8.88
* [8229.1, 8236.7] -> 9.1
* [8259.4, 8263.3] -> 9.04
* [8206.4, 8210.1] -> 8.96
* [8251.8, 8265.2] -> 9.07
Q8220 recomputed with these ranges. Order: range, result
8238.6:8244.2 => 9.12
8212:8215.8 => 8.78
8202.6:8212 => 8.95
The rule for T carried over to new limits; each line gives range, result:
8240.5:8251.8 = 9.13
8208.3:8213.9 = 8.94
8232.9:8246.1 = 9.14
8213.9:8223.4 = 8.87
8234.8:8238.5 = 9.12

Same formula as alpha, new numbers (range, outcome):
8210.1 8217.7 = 8.76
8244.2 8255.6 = 8.79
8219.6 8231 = 8.82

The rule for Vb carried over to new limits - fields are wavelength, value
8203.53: 8.99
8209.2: 8.94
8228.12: 8.88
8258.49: 8.91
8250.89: 8.82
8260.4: 8.95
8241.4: 9.13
